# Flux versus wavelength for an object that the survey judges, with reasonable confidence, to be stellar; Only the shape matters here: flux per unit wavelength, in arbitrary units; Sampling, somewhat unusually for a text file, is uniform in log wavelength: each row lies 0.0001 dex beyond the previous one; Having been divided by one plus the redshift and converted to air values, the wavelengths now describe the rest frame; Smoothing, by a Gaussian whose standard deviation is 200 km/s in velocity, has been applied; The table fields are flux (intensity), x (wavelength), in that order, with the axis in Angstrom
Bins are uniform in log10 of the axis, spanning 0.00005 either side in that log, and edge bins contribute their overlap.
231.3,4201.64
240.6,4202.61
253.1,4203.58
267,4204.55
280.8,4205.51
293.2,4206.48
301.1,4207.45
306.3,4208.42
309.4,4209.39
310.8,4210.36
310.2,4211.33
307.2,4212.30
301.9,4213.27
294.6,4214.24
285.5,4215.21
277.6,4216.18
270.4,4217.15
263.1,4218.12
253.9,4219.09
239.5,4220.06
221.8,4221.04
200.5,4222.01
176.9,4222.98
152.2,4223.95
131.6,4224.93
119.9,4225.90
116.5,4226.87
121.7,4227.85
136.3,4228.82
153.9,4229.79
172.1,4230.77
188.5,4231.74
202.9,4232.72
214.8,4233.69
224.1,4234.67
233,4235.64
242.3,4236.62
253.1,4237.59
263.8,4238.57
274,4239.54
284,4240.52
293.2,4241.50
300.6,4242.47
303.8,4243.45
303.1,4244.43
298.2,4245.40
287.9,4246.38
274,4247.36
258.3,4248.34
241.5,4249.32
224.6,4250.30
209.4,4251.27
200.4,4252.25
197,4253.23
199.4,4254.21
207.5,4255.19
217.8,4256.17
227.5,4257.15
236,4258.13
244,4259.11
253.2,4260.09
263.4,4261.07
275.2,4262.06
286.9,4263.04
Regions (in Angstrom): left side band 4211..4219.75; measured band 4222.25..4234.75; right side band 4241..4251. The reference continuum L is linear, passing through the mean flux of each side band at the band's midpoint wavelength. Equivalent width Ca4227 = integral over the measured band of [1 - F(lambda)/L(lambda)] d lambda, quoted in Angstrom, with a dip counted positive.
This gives 5.3 Angstrom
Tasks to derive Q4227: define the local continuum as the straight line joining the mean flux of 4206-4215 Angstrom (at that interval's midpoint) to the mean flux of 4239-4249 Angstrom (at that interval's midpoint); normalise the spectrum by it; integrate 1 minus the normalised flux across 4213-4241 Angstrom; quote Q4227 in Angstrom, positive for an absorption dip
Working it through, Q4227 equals 7.6 Angstrom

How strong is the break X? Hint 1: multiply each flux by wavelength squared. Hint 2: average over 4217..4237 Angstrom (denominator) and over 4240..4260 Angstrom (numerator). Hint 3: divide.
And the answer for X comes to 1.33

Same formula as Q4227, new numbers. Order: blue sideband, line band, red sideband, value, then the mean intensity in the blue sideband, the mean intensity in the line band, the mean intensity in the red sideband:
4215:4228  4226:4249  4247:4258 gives -2.0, 202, 233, 223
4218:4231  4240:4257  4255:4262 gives -2.7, 173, 252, 239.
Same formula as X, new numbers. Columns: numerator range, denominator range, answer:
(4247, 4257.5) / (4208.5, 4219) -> 0.78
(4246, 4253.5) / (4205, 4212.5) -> 0.80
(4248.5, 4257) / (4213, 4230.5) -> 1.06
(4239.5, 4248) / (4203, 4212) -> 1.01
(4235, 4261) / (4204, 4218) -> 0.87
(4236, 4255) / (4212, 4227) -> 1.15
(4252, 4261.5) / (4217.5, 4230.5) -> 1.29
